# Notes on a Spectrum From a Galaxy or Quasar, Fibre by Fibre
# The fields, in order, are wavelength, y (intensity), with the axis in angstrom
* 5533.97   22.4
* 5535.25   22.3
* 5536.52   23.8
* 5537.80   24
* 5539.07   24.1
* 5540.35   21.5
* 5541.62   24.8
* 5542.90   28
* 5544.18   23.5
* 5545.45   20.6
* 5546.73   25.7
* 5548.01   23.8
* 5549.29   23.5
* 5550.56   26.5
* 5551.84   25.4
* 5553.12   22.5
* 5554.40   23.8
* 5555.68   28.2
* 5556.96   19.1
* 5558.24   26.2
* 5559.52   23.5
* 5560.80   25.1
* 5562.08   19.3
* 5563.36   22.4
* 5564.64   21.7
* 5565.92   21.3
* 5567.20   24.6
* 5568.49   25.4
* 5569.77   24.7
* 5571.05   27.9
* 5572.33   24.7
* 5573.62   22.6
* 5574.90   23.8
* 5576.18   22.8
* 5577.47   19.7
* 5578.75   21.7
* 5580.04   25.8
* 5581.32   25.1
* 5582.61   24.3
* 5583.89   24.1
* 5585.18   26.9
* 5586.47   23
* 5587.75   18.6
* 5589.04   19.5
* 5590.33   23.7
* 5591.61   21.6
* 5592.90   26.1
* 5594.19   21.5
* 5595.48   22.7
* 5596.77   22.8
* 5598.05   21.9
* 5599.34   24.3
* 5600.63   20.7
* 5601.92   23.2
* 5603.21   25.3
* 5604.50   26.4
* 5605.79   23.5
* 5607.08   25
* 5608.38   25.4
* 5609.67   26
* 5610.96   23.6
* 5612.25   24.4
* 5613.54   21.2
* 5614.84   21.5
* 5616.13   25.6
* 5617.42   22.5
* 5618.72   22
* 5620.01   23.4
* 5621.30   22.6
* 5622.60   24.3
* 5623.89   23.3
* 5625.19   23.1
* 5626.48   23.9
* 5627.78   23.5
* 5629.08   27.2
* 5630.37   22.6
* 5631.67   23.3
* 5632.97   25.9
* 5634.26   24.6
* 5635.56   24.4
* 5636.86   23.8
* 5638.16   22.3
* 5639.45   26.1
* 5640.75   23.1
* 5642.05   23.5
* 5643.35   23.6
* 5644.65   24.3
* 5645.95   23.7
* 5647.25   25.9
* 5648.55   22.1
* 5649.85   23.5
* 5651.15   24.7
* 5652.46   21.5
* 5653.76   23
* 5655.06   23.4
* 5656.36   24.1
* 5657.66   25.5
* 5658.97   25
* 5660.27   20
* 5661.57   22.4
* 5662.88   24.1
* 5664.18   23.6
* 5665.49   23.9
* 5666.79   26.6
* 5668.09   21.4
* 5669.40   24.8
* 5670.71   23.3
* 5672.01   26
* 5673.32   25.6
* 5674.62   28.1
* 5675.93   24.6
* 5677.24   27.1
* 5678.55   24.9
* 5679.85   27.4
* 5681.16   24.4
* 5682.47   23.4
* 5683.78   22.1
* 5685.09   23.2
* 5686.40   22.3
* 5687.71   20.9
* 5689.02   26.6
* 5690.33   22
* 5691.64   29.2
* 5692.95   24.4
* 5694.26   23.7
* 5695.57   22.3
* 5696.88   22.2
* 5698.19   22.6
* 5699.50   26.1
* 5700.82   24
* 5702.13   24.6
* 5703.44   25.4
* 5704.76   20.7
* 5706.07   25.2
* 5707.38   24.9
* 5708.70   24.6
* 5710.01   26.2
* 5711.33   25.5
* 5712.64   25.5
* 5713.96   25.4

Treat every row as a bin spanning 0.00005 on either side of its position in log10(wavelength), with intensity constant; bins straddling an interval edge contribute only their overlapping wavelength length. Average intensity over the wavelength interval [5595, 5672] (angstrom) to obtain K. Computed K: 23.7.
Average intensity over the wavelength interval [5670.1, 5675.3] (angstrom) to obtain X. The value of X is 25.8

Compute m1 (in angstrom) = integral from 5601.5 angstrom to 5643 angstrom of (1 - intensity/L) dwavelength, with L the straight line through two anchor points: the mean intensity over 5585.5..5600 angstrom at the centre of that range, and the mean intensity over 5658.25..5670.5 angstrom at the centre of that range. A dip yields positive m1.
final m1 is -1.94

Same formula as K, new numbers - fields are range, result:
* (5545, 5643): 23.6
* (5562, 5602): 23.1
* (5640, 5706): 24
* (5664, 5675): 24.8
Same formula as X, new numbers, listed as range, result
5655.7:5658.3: 24.8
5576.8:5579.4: 20.7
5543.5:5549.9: 23.4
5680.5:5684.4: 23.3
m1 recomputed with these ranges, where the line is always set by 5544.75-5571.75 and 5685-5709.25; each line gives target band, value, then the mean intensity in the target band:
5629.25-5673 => 0.1 angstrom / 23.9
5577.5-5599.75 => 0.8 angstrom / 23.1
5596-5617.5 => 0.1 angstrom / 23.8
